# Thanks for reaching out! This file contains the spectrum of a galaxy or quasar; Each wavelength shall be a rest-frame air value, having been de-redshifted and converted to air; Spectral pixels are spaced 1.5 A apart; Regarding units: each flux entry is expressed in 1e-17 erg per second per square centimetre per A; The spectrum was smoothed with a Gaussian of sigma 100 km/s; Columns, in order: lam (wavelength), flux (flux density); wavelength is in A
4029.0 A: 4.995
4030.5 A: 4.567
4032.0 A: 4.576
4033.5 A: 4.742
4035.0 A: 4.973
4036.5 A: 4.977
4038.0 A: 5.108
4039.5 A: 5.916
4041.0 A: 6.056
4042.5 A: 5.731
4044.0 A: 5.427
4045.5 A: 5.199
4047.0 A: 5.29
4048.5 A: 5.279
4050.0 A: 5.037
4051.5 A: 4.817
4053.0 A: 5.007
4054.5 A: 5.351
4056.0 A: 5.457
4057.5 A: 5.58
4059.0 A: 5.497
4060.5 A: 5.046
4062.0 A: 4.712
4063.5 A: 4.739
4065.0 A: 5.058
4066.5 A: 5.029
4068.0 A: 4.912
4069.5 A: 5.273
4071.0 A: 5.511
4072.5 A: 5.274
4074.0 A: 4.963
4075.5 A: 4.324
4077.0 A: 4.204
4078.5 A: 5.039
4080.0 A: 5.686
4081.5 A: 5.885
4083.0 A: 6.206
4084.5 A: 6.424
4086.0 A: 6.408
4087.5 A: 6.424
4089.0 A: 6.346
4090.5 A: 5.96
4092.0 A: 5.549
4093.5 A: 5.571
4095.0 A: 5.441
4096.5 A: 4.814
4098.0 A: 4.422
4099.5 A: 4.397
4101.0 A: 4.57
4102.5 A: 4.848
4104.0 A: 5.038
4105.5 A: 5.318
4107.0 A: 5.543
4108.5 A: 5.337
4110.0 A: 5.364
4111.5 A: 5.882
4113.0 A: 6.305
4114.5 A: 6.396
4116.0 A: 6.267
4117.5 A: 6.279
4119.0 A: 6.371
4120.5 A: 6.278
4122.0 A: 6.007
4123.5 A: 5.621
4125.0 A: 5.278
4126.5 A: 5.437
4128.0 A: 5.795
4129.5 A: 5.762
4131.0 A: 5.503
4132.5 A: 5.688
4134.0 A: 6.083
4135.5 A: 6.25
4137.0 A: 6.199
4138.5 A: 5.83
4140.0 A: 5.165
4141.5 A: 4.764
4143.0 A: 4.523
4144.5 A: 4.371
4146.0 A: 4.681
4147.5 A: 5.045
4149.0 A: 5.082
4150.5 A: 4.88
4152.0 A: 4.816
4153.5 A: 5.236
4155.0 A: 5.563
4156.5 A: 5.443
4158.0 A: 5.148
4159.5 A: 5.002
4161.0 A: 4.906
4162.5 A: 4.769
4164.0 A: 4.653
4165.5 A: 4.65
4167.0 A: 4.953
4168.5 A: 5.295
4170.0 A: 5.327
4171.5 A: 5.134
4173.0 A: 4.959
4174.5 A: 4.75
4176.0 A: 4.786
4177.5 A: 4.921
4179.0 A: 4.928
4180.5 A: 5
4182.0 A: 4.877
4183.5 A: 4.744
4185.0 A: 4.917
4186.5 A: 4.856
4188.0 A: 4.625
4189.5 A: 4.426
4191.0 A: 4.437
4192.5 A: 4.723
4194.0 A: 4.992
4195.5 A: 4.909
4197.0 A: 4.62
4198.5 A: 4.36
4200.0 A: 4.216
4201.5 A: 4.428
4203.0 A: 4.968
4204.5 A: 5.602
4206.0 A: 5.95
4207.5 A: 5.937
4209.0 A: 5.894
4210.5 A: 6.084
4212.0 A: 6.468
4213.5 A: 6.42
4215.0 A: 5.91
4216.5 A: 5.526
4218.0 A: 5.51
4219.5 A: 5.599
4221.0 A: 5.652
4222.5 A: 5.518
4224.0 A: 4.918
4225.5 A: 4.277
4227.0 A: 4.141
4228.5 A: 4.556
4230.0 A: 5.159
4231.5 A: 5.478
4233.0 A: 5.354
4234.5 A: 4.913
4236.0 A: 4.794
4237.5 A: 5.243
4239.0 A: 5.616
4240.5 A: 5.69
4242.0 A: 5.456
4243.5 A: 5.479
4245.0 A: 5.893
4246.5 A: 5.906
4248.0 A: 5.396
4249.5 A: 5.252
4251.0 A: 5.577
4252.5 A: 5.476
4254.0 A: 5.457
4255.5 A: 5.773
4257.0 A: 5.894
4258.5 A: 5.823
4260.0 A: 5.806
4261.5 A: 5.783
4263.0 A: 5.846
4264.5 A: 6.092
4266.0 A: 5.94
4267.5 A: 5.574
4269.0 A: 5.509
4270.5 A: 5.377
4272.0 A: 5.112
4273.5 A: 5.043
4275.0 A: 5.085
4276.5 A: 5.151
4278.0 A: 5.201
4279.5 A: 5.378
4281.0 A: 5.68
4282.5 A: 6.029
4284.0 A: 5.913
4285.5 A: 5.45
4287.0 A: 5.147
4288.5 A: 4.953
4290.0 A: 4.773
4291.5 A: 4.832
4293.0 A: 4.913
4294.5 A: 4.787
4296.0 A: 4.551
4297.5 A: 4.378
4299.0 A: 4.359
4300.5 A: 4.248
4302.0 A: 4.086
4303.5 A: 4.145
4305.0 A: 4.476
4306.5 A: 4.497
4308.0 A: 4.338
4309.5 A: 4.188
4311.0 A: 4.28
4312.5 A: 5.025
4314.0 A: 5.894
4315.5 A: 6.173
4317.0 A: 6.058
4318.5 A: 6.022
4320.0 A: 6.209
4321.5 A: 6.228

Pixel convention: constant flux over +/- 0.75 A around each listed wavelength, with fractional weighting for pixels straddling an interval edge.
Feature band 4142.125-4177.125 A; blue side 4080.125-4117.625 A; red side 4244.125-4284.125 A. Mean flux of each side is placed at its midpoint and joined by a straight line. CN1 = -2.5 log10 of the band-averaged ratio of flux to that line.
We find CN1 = 0.14 mag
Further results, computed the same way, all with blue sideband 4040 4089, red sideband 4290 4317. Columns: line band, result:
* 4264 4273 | -0.163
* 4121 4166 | -0.029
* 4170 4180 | 0.023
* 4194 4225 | -0.094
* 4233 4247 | -0.117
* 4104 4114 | -0.073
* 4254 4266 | -0.209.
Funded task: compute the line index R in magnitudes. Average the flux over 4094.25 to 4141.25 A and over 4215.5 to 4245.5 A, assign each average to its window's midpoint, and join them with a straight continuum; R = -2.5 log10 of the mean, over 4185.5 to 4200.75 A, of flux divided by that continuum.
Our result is 0.16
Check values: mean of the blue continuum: 5.59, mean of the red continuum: 5.24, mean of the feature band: 4.62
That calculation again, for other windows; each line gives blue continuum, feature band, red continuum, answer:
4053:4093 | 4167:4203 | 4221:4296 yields 0.12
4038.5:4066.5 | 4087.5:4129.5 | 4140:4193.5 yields -0.10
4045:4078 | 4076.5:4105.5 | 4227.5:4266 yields -0.06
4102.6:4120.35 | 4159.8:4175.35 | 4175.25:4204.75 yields 0.02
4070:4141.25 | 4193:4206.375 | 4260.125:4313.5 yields 0.10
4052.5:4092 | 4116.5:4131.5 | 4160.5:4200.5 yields -0.14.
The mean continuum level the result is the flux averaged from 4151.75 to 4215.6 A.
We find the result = 5.08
